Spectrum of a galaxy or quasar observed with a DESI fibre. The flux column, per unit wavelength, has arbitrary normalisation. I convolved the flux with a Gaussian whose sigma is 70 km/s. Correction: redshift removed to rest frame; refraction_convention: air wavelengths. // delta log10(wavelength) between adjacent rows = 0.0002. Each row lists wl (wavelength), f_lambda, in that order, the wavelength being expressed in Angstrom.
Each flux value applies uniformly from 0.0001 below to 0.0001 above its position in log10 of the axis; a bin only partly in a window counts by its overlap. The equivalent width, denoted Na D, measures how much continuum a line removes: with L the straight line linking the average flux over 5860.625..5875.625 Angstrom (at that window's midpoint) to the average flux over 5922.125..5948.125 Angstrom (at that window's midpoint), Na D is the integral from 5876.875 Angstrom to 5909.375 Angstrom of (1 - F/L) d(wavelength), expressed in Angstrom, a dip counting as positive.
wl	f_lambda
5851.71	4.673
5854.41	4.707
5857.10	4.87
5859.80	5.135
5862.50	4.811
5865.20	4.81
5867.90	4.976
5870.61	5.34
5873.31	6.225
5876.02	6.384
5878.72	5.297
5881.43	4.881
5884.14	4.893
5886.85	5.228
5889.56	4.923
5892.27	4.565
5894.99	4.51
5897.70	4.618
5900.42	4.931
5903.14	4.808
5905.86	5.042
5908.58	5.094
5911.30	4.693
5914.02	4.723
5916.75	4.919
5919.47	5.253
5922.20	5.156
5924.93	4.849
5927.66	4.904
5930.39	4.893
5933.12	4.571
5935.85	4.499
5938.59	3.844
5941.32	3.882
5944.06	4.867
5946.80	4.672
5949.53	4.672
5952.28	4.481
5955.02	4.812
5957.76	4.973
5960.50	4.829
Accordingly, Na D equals 0.7 Angstrom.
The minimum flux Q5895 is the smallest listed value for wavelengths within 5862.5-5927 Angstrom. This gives 4.51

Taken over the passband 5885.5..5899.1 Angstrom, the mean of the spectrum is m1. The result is 4.77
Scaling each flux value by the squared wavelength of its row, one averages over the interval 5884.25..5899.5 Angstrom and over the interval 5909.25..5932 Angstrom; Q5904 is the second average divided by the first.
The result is 1.0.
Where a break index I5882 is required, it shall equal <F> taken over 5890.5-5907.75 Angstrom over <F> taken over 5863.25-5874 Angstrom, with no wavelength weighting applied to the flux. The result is 0.91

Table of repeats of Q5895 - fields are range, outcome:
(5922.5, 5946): 3.844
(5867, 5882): 4.881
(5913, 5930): 4.723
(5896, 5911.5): 4.618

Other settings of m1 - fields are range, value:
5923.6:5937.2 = 4.74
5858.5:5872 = 5.02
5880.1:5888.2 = 5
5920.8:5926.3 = 5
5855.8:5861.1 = 5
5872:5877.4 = 6.3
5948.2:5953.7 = 4.57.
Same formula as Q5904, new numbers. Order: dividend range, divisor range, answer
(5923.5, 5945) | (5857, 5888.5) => 0.88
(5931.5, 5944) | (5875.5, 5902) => 0.87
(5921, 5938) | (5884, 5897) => 1.00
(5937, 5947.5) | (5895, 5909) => 0.90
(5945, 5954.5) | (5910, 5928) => 0.95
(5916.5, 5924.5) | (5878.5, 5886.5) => 1.03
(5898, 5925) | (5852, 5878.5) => 0.96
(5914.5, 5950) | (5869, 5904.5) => 0.93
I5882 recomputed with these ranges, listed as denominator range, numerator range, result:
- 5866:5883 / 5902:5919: 0.89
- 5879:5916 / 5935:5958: 0.93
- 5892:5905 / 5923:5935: 1.02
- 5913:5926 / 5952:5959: 0.96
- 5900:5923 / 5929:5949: 0.90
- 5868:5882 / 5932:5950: 0.79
